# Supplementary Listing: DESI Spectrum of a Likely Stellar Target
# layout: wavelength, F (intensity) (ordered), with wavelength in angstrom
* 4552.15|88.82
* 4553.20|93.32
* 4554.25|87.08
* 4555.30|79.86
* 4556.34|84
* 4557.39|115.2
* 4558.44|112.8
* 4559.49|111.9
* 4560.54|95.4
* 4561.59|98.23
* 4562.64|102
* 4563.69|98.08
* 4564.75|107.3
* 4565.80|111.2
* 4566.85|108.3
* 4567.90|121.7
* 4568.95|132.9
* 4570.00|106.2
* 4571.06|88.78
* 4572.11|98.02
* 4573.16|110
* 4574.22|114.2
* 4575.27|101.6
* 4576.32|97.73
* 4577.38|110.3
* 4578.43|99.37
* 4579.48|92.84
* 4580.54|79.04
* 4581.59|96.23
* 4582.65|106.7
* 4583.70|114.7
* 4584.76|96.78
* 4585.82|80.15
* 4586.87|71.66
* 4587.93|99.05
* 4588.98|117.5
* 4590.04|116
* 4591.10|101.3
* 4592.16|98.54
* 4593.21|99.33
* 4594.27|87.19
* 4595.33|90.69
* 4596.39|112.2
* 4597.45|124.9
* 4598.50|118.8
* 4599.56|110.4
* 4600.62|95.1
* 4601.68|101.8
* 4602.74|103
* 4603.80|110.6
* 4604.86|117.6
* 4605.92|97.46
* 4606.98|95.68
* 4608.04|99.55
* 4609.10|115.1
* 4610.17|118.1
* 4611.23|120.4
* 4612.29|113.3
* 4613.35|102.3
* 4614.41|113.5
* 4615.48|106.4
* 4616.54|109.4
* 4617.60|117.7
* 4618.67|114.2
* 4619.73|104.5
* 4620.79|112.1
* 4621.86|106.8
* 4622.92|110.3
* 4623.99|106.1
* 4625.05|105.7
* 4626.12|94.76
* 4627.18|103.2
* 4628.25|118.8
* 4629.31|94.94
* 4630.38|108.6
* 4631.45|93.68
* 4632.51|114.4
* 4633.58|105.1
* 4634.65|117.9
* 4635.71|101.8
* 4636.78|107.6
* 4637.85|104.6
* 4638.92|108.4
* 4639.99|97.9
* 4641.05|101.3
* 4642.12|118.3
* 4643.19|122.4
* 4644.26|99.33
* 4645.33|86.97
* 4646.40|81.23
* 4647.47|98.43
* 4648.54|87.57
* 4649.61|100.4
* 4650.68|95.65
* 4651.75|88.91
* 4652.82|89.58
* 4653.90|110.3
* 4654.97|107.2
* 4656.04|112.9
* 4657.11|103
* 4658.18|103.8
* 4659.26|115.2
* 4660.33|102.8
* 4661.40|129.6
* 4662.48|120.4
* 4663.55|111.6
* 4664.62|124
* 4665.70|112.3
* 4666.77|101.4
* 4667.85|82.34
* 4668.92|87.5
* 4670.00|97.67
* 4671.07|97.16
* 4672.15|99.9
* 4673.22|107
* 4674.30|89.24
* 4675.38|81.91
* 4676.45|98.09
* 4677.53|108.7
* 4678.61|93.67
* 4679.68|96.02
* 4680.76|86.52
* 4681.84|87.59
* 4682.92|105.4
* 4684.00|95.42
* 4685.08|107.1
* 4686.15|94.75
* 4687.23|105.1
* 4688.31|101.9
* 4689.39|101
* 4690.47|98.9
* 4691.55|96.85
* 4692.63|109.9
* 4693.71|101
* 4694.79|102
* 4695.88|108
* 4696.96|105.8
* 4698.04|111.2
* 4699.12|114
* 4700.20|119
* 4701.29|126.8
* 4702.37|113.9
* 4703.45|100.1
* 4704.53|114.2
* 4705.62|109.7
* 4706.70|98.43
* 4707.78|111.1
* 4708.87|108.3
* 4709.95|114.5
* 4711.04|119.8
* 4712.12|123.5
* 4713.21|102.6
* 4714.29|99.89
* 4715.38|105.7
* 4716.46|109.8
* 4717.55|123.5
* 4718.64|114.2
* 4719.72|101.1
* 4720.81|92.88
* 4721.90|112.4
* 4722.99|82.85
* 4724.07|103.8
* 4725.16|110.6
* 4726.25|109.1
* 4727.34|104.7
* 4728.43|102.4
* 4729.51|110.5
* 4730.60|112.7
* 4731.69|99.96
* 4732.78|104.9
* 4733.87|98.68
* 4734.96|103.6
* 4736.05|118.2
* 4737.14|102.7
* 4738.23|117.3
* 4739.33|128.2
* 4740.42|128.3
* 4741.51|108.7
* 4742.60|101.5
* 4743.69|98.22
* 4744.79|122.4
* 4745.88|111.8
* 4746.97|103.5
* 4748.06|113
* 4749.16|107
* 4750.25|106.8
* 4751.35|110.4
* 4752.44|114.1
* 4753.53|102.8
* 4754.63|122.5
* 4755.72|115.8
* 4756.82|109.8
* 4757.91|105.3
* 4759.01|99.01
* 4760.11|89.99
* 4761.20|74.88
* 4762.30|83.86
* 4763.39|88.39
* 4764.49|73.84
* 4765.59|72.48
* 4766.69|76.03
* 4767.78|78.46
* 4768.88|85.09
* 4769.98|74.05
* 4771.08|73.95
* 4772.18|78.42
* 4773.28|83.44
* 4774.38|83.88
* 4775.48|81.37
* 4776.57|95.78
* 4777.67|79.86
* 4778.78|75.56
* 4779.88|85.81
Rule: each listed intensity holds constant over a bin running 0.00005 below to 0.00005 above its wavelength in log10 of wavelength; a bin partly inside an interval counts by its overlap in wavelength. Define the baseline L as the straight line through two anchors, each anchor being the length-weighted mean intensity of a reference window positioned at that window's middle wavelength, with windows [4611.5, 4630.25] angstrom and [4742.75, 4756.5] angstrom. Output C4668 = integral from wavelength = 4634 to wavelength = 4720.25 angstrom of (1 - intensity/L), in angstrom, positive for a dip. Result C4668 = 3.7 angstrom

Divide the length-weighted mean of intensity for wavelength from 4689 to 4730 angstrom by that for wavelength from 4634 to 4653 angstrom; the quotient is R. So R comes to 1.1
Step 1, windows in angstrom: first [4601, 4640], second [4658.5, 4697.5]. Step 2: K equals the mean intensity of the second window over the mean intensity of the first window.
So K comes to 0.95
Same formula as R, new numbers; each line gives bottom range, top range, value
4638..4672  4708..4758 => 1.06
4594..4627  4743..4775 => 0.88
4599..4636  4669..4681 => 0.89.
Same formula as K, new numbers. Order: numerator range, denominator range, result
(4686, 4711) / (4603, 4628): 0.99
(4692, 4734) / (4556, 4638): 1.03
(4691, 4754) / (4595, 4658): 1.03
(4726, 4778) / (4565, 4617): 0.95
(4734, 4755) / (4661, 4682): 1.11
